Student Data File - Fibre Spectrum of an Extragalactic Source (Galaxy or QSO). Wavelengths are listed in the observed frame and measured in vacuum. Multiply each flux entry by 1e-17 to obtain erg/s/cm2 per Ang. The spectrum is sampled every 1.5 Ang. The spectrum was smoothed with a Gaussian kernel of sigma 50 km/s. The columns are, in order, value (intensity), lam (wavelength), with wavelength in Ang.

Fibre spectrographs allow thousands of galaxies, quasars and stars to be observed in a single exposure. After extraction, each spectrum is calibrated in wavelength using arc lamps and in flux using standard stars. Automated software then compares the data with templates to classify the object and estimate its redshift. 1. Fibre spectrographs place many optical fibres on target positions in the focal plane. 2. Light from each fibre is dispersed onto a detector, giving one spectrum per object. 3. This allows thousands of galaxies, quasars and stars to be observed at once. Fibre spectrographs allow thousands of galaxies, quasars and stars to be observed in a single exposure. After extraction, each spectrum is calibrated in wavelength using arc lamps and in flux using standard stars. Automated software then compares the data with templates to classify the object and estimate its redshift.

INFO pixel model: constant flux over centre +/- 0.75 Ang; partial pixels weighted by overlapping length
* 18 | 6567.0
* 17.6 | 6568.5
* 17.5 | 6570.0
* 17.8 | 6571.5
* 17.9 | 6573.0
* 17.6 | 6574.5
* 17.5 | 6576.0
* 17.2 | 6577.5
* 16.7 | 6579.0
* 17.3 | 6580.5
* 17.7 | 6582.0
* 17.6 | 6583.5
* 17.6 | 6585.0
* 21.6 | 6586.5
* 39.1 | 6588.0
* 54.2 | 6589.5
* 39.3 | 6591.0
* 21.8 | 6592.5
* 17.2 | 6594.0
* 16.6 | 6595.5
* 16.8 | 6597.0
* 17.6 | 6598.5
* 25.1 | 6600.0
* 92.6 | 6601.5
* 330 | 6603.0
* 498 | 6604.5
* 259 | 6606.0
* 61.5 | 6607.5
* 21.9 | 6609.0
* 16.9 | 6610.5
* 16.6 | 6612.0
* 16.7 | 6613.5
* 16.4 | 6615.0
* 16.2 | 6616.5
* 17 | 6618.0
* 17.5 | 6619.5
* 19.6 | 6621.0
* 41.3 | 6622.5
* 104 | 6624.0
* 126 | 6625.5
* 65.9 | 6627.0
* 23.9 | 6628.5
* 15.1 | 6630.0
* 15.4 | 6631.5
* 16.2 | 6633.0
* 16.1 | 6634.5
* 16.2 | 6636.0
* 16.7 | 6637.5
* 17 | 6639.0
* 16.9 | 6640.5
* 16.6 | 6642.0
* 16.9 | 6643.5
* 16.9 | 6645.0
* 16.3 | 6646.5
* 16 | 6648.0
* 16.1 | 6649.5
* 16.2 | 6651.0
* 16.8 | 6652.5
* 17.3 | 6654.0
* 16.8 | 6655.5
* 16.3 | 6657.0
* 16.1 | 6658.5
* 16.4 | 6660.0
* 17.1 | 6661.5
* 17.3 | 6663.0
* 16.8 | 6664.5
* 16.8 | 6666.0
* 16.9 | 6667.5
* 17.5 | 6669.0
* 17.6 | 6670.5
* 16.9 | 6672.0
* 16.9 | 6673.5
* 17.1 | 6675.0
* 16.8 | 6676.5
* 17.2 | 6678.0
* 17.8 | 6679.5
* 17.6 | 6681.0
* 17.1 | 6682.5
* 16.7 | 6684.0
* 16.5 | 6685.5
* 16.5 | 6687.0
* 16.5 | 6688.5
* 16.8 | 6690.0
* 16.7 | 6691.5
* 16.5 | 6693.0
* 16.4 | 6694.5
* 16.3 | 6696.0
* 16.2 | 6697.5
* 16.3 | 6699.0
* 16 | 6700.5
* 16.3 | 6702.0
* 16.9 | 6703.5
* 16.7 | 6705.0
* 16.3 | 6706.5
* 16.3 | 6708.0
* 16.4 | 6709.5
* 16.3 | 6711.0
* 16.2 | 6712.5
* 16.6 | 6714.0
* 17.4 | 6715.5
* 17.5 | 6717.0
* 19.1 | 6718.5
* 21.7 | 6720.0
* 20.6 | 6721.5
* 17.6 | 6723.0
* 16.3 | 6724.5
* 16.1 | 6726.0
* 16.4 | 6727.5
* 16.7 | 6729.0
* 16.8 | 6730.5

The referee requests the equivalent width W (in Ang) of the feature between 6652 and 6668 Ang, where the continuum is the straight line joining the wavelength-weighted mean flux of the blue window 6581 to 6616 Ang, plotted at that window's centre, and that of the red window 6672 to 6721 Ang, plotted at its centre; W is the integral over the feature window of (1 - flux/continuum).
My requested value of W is 8.72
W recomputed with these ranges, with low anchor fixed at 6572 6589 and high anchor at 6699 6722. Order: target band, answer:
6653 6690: 2.5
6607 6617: -1.7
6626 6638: -4.0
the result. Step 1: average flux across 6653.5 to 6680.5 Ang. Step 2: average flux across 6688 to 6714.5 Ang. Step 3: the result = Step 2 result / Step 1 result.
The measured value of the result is 0.97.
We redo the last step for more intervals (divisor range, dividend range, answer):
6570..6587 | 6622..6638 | 2.36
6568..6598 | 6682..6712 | 0.75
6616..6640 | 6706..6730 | 0.51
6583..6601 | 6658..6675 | 0.64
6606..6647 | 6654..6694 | 0.51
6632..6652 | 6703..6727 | 1.06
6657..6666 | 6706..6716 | 0.99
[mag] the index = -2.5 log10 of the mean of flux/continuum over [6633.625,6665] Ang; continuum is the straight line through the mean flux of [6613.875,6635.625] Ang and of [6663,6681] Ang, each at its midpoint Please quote 0.47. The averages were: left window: 35.8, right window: 17.1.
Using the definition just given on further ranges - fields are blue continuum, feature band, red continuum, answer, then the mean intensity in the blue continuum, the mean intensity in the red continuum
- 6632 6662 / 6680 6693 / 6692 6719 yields -0.01 mag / 16.5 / 16.6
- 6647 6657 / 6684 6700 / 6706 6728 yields 0.04 mag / 16.5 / 17.4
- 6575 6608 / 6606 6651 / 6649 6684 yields 0.45 mag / 73.8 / 16.9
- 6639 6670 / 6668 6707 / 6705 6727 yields 0.02 mag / 16.7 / 17.4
